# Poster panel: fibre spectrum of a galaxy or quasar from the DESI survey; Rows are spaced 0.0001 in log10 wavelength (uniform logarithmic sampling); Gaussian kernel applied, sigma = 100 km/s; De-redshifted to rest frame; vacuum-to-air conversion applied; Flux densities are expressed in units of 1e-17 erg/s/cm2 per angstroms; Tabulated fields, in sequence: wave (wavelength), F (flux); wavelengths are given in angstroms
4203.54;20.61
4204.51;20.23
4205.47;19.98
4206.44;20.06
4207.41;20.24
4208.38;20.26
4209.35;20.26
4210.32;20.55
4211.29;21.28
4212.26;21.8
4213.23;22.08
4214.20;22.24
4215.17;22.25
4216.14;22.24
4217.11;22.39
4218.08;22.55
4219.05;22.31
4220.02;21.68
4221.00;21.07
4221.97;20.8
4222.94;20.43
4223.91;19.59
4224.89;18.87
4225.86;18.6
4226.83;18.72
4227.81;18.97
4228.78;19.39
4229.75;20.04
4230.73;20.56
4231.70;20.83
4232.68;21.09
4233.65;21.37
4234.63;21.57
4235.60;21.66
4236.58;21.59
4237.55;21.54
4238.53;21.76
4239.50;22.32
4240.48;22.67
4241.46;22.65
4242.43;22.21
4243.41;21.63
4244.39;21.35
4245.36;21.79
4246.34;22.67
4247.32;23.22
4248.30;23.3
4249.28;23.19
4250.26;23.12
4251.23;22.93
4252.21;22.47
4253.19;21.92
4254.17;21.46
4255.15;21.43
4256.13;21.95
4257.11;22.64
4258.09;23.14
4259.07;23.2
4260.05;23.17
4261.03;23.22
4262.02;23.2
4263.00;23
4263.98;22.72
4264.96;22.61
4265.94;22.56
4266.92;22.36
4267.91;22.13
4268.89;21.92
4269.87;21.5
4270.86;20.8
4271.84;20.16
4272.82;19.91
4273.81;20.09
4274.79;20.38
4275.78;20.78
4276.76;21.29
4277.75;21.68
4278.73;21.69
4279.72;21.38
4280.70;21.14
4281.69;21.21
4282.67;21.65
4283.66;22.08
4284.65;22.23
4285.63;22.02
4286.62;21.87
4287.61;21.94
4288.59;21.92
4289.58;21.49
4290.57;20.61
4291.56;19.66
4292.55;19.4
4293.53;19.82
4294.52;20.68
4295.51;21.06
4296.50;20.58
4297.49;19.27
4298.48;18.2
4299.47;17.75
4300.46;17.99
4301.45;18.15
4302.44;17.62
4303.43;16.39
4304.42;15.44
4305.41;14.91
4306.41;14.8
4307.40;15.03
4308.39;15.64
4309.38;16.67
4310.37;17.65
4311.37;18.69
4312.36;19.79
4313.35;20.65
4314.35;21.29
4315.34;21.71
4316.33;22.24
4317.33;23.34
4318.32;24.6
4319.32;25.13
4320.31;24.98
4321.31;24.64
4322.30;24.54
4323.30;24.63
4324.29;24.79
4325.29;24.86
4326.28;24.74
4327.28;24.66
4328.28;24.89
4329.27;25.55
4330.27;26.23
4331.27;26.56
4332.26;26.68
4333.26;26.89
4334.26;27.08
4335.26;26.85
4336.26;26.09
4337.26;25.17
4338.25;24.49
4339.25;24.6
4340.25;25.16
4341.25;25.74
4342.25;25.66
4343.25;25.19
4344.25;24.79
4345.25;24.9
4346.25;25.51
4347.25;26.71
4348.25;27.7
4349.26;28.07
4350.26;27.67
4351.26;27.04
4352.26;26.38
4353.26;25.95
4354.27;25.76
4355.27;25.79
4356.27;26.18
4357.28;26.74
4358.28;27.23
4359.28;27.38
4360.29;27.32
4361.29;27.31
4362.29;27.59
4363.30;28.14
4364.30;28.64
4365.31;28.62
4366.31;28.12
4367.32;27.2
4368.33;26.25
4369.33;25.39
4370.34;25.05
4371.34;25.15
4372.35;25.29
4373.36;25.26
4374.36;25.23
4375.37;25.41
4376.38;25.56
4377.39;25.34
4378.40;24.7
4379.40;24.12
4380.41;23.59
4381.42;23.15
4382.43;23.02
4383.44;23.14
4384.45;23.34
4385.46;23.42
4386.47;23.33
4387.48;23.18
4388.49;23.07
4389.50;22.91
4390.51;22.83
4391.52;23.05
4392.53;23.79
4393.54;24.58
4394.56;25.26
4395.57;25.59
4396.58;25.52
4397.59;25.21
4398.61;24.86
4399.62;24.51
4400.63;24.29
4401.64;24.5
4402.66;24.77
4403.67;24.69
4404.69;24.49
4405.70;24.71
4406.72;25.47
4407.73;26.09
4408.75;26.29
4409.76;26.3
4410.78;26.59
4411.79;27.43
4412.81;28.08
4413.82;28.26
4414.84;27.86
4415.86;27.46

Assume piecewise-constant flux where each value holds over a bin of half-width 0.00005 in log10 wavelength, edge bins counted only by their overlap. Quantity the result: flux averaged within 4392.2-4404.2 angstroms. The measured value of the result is 24.8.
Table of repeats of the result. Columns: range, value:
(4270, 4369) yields 23.1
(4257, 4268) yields 22.9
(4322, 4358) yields 25.9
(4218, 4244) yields 21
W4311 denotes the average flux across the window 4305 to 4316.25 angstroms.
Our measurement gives 18.1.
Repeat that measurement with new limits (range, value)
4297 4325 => 19.9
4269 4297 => 21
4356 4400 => 25.2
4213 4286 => 21.7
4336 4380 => 26.2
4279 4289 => 21.7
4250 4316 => 20.6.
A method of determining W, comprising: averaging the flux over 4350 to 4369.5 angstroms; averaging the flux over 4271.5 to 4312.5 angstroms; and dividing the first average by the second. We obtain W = 1.4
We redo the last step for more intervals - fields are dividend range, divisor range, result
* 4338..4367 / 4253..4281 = 1.22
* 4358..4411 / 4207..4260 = 1.17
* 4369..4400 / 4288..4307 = 1.30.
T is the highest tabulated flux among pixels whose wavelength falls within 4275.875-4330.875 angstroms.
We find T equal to 26.23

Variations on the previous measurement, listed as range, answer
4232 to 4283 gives 23.3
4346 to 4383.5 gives 28.64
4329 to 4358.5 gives 28.07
